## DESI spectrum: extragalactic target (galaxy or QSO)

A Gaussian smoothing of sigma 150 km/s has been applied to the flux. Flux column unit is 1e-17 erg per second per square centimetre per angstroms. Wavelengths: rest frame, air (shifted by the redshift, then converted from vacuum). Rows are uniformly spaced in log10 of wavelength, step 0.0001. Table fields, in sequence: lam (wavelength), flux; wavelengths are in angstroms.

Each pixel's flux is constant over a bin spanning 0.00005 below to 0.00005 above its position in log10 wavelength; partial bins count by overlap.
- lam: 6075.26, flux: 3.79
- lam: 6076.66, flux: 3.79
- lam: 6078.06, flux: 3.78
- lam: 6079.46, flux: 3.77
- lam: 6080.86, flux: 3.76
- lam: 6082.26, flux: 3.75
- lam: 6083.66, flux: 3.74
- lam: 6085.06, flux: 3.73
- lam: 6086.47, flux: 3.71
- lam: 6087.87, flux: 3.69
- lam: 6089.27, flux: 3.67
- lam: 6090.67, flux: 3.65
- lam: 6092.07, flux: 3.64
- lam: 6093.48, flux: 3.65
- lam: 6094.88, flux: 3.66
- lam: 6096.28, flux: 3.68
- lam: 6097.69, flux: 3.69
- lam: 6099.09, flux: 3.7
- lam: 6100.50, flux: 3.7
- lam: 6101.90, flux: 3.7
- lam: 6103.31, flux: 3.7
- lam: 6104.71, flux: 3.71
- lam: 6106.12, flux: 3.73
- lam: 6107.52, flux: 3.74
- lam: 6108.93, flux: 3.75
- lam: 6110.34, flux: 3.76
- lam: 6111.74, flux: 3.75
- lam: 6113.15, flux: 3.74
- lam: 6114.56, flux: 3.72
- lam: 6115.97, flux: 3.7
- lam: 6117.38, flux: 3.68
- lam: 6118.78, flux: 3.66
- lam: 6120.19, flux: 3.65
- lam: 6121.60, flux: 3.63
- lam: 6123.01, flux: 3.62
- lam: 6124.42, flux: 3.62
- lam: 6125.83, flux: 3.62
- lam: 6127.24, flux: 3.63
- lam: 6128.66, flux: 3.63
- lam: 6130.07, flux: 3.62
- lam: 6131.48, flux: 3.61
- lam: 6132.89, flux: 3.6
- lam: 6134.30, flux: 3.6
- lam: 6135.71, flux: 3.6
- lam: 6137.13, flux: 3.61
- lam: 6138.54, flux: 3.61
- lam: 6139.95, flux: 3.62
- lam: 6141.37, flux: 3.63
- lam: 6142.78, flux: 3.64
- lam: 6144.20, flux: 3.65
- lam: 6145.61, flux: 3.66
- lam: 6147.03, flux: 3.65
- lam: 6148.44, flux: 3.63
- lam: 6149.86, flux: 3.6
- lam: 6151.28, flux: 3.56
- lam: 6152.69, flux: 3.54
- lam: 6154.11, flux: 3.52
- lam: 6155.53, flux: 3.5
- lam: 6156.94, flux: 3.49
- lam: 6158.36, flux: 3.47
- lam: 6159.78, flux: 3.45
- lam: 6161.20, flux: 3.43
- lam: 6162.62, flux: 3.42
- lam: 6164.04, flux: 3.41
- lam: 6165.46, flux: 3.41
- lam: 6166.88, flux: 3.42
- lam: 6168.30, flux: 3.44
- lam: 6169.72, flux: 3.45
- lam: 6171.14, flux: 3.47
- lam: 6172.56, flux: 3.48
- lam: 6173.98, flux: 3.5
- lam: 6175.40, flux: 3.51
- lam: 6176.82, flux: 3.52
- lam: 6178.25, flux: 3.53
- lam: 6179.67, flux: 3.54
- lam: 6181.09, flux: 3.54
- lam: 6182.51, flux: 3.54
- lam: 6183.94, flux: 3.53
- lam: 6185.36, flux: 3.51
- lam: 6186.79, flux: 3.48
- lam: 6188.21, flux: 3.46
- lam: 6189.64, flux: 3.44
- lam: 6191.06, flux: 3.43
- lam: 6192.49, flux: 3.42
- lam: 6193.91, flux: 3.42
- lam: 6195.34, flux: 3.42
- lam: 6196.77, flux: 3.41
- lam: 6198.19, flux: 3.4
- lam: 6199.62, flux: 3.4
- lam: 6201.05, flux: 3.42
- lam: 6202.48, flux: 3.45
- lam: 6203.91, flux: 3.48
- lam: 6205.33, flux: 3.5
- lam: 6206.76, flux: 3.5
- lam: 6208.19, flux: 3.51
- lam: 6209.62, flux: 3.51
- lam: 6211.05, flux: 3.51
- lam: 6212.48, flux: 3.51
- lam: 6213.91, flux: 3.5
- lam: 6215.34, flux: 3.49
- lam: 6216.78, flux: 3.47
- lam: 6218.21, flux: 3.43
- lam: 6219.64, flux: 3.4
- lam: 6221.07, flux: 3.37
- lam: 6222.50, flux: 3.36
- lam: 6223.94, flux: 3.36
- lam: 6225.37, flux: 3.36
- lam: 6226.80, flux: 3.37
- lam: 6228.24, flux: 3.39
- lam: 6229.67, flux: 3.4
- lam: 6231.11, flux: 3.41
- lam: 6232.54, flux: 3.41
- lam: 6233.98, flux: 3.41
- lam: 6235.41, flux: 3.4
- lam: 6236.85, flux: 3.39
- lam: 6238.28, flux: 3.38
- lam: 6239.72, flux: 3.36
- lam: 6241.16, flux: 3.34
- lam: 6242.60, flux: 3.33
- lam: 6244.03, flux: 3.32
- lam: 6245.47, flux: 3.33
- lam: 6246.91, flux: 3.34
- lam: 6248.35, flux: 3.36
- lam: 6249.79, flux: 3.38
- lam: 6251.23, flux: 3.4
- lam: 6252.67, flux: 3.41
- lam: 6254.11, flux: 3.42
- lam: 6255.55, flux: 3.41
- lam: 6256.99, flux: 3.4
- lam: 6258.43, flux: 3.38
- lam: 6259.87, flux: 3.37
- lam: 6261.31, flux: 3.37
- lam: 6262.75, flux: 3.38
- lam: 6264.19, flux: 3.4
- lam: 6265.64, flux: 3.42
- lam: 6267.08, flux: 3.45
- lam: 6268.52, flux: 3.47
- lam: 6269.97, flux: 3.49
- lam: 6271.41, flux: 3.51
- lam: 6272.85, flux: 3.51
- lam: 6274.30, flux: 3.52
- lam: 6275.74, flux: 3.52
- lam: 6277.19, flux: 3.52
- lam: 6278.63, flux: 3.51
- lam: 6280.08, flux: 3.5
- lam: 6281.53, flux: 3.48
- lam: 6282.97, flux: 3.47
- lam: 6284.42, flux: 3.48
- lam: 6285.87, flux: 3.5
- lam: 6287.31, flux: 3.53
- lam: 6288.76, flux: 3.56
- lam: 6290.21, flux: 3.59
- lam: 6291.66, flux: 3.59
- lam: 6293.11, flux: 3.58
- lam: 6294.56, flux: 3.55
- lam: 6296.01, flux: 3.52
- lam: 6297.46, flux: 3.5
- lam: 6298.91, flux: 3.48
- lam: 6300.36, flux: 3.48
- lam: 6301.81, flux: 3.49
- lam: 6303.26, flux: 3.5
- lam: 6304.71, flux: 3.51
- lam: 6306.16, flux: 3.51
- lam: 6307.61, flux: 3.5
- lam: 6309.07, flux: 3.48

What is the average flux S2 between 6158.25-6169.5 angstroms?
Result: 3.43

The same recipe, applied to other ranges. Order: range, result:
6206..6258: 3.41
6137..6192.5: 3.52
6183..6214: 3.46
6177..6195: 3.49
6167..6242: 3.45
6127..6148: 3.62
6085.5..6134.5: 3.68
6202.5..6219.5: 3.49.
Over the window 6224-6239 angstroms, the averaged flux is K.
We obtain 3.39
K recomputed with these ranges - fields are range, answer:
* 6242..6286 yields 3.43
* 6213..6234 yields 3.41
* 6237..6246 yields 3.35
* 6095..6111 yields 3.71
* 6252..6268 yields 3.4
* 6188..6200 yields 3.42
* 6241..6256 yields 3.37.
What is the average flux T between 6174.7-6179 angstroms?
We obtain 3.52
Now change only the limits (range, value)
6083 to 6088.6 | 3.71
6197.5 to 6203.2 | 3.41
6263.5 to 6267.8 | 3.42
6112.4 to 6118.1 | 3.71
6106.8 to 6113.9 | 3.75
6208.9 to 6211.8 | 3.51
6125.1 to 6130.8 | 3.62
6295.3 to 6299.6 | 3.5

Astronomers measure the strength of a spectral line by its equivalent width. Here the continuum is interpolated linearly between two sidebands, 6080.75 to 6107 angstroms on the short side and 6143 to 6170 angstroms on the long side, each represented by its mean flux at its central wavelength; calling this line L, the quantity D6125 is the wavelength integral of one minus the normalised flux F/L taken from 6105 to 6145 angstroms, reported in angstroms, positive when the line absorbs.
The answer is -0.6 angstroms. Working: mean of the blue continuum 3.7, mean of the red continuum 3.51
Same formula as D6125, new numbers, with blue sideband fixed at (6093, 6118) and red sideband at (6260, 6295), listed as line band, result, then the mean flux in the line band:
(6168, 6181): 0.45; 3.5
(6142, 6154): 0.15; 3.61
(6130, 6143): 0.20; 3.61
